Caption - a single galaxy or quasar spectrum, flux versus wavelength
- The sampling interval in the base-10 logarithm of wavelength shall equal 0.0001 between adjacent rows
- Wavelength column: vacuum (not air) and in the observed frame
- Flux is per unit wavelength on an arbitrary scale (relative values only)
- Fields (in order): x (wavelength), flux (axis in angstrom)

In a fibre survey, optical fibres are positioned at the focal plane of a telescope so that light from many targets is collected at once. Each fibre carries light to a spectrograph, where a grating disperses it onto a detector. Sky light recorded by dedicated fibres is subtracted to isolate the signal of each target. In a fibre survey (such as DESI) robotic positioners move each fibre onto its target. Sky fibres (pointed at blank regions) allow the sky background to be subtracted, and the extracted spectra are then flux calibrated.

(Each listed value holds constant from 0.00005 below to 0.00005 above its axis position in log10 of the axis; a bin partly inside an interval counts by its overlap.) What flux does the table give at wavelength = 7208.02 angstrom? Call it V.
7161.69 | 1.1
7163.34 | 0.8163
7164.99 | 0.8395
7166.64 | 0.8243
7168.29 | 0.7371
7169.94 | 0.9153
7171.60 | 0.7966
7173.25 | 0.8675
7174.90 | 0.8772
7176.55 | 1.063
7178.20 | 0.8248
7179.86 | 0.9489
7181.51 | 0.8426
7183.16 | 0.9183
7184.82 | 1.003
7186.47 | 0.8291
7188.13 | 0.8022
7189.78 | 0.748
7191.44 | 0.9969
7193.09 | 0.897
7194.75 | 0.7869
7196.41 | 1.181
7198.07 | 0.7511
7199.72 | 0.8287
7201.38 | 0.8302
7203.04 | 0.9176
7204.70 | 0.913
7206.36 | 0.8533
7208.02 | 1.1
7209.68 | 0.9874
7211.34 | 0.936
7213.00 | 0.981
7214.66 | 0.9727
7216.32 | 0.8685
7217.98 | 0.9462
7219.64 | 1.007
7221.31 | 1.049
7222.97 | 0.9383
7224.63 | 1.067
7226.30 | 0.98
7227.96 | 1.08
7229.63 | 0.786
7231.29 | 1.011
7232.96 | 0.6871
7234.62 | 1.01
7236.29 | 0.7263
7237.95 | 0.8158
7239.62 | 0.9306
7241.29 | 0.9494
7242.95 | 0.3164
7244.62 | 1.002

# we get 1.1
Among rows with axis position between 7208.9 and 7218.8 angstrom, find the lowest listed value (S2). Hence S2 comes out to 0.8685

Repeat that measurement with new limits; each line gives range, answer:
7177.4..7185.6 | 0.8248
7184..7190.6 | 0.748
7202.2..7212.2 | 0.8533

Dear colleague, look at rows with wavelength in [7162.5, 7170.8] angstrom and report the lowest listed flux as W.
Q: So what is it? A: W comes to 0.7371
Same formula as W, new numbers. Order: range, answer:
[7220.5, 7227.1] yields 0.9383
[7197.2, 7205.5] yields 0.7511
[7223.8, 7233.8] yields 0.6871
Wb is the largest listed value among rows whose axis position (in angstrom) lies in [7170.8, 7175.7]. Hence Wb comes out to 0.8772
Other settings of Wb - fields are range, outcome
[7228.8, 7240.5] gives 1.011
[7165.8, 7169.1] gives 0.8243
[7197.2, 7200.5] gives 0.8287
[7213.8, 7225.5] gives 1.067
